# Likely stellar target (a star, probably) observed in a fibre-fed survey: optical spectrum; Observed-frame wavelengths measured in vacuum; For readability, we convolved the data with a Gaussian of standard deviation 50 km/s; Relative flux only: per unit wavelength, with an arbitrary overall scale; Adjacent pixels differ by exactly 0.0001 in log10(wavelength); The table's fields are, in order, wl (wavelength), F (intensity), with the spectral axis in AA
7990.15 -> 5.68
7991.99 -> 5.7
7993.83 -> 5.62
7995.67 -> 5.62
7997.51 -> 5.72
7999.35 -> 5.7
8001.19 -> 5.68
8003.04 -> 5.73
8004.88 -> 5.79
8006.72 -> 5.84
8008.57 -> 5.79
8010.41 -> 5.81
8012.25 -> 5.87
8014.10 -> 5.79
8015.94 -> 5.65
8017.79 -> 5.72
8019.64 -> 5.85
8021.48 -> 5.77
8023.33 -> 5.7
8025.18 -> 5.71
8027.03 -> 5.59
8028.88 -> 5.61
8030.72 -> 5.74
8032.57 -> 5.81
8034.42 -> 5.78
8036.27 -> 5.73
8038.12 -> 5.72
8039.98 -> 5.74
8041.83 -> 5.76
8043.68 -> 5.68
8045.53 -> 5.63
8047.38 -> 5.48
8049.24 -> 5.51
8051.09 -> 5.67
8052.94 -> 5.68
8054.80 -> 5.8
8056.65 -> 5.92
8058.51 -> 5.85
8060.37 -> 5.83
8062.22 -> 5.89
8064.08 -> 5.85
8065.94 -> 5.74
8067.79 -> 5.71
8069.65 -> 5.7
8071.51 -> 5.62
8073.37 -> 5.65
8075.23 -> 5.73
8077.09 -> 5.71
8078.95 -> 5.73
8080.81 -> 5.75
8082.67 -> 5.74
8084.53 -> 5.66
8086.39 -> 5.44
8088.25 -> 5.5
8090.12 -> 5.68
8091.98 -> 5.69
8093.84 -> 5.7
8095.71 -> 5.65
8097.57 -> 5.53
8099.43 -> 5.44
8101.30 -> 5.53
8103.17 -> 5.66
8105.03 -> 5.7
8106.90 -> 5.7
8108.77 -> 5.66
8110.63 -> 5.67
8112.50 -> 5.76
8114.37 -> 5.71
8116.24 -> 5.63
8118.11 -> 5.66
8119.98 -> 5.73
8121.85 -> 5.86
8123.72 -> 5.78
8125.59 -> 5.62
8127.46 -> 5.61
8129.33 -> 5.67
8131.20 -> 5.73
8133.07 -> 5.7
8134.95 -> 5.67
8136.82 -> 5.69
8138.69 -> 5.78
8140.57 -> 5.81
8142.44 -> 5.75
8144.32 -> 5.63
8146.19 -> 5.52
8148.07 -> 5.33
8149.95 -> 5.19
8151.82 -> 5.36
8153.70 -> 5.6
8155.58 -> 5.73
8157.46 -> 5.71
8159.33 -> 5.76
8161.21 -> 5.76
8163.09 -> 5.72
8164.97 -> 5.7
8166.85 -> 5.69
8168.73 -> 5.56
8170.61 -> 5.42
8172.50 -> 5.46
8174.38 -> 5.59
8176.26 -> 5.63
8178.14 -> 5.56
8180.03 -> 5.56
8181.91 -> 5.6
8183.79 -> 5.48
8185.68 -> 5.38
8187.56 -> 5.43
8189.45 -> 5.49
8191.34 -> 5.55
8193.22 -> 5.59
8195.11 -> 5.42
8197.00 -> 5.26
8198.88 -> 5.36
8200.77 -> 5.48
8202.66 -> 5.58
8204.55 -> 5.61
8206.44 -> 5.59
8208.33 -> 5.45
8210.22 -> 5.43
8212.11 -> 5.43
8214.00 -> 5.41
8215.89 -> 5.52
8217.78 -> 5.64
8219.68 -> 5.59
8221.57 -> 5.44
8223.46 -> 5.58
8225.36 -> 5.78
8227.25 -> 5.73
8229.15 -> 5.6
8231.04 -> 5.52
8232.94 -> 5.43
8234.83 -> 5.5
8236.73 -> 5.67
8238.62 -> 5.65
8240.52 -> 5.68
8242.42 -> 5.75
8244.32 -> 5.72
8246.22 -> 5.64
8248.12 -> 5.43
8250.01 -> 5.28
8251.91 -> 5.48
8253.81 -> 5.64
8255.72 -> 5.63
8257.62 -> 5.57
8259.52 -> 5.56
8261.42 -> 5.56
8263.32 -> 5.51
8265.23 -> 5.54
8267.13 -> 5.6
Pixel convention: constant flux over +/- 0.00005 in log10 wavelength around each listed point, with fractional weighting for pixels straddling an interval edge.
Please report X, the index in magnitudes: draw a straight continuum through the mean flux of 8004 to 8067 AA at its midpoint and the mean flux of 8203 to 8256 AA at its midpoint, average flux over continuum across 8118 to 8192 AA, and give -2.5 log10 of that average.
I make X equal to 0.00 mag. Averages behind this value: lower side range 5.74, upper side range 5.56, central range 5.61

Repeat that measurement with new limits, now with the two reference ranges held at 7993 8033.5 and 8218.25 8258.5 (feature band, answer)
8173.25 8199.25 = 0.02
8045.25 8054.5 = 0.02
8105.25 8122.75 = -0.01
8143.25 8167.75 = 0.01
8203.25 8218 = 0.02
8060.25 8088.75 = 0.00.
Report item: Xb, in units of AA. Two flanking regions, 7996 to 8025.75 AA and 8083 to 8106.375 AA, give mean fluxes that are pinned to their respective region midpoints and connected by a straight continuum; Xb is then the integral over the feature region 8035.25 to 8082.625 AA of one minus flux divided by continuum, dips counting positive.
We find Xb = -0.5 AA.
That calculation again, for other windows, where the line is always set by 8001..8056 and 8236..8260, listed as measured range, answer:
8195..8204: 0.3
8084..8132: 0.2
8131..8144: -0.2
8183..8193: 0.3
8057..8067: -0.2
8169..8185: 0.3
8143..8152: 0.4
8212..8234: 0.2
